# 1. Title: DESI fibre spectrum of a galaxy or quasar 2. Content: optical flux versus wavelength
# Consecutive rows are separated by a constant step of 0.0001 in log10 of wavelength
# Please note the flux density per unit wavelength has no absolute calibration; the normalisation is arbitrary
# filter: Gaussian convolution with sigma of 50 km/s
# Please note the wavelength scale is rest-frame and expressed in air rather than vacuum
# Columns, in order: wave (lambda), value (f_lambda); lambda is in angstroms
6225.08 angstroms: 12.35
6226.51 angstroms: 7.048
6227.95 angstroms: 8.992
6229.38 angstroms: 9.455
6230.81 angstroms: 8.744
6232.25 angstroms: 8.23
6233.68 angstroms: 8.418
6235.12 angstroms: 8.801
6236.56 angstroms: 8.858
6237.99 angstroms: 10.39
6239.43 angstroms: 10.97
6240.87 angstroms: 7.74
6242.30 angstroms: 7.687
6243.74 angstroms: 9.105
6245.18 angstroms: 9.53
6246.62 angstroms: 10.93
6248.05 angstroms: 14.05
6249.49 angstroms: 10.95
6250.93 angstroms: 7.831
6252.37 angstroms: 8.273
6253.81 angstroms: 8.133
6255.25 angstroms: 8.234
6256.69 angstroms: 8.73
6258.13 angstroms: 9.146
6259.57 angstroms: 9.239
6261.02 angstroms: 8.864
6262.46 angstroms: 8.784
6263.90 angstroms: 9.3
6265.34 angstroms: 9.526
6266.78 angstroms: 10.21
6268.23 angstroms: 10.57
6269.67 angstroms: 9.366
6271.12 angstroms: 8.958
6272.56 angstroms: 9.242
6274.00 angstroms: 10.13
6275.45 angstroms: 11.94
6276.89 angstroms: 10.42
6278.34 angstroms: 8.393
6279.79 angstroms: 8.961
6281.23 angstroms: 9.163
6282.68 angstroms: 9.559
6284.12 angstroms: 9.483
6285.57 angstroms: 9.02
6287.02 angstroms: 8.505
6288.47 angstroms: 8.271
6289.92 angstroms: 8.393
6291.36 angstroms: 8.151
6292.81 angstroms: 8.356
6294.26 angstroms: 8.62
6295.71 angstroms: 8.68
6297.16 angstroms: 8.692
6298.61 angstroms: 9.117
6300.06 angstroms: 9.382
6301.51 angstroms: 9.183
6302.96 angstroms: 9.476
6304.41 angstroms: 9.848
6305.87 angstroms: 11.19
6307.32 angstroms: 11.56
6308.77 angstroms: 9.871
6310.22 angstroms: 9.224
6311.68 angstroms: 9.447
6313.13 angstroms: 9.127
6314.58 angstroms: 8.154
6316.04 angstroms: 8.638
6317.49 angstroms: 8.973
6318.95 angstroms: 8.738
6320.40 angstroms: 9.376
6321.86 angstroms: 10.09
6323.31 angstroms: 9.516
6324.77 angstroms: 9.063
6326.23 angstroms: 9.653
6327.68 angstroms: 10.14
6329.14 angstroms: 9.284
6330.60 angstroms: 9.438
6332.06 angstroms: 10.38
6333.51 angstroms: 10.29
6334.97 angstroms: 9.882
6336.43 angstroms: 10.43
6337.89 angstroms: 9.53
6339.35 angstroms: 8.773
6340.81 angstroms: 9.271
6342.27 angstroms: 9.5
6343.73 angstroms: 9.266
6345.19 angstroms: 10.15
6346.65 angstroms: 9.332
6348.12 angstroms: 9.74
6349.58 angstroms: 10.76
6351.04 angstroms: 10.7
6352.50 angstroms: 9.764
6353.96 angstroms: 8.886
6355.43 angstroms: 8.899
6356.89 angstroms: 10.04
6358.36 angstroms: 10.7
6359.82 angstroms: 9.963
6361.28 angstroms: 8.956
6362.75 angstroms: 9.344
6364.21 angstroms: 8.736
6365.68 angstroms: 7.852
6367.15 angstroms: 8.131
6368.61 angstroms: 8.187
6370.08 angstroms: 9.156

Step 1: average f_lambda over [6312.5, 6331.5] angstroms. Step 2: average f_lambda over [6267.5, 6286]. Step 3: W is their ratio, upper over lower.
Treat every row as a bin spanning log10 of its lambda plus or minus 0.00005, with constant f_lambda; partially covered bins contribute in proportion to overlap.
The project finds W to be 0.96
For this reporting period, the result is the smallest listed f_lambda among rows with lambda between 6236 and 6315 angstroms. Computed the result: 7.687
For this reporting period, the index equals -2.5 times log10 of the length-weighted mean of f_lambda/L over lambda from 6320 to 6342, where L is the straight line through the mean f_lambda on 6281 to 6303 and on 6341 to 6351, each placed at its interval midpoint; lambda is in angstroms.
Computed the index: -0.014 mag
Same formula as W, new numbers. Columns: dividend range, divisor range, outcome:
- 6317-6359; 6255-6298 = 1.05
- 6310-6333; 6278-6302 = 1.06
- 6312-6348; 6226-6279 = 1.01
